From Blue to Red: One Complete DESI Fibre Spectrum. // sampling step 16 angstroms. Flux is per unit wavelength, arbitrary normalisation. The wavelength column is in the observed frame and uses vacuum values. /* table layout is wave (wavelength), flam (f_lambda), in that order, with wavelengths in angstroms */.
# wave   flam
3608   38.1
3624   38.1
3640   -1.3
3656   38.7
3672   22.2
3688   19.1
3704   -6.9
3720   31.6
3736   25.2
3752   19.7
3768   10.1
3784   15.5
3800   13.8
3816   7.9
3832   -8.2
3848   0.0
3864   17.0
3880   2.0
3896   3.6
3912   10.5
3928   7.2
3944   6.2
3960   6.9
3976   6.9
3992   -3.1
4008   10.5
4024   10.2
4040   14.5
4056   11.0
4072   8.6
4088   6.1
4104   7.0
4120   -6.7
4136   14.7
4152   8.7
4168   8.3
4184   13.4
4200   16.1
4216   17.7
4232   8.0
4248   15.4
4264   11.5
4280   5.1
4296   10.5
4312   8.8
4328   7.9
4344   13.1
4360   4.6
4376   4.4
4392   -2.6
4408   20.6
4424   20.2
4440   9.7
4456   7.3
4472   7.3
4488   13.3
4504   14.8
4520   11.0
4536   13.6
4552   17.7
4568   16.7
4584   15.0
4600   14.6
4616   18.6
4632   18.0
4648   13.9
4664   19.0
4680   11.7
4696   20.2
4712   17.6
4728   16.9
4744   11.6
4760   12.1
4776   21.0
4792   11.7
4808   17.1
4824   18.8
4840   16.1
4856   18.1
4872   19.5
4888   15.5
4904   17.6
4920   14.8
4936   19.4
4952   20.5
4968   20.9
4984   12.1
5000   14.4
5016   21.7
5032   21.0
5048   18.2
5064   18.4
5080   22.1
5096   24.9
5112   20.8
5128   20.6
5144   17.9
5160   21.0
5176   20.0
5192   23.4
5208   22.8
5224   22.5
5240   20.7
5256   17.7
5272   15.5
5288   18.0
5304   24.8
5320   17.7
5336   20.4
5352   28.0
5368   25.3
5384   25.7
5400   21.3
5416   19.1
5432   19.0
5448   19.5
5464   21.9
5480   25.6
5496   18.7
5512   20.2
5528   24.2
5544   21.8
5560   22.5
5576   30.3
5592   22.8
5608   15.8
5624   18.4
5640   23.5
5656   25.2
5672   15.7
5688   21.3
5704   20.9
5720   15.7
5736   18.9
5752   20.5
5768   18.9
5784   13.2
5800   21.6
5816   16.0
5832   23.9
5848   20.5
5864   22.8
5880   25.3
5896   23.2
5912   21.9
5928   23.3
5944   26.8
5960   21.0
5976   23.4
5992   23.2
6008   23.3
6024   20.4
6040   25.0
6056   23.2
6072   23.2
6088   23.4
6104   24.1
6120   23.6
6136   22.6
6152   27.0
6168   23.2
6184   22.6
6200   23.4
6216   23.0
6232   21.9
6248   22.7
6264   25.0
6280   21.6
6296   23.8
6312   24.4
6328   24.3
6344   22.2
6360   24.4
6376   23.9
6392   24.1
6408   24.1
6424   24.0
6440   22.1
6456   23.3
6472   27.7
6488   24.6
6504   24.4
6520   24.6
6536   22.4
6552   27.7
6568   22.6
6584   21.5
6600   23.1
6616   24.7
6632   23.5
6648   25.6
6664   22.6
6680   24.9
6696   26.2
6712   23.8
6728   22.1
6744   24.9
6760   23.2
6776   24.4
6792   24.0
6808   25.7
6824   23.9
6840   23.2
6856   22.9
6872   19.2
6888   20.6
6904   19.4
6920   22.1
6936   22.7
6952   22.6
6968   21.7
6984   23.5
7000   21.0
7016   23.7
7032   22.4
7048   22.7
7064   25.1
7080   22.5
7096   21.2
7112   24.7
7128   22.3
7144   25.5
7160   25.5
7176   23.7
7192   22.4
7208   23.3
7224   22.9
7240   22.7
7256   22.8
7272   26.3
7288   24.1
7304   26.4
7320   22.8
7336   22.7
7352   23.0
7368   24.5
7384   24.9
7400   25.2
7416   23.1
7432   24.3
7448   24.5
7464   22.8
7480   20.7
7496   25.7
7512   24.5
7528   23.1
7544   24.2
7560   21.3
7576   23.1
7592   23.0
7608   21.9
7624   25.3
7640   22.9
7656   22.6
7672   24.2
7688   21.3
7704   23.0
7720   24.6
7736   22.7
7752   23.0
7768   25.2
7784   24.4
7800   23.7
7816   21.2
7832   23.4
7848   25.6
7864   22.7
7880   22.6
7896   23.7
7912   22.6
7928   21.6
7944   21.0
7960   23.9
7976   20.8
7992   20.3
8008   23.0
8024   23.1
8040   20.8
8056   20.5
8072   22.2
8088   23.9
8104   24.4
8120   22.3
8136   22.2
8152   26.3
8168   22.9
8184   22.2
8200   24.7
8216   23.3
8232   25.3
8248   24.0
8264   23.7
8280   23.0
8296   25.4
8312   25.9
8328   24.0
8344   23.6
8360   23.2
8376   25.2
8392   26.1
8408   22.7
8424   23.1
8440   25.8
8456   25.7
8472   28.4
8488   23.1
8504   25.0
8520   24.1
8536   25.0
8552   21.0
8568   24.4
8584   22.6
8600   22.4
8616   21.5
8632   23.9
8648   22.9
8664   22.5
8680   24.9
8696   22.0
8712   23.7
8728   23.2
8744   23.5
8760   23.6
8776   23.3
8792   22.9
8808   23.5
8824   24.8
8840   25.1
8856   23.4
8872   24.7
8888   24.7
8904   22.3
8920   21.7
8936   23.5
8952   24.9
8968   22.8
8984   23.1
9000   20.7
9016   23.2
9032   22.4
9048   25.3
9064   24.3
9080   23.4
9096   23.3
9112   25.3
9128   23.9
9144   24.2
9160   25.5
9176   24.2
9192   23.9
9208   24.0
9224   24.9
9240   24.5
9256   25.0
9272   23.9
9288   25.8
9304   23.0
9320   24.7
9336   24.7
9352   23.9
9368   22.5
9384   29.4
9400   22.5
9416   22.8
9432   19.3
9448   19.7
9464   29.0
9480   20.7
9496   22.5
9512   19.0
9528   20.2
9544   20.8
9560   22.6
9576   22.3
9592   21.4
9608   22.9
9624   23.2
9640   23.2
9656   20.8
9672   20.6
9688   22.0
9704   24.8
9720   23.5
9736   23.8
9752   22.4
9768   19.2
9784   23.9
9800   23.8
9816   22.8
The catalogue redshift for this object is 0.12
